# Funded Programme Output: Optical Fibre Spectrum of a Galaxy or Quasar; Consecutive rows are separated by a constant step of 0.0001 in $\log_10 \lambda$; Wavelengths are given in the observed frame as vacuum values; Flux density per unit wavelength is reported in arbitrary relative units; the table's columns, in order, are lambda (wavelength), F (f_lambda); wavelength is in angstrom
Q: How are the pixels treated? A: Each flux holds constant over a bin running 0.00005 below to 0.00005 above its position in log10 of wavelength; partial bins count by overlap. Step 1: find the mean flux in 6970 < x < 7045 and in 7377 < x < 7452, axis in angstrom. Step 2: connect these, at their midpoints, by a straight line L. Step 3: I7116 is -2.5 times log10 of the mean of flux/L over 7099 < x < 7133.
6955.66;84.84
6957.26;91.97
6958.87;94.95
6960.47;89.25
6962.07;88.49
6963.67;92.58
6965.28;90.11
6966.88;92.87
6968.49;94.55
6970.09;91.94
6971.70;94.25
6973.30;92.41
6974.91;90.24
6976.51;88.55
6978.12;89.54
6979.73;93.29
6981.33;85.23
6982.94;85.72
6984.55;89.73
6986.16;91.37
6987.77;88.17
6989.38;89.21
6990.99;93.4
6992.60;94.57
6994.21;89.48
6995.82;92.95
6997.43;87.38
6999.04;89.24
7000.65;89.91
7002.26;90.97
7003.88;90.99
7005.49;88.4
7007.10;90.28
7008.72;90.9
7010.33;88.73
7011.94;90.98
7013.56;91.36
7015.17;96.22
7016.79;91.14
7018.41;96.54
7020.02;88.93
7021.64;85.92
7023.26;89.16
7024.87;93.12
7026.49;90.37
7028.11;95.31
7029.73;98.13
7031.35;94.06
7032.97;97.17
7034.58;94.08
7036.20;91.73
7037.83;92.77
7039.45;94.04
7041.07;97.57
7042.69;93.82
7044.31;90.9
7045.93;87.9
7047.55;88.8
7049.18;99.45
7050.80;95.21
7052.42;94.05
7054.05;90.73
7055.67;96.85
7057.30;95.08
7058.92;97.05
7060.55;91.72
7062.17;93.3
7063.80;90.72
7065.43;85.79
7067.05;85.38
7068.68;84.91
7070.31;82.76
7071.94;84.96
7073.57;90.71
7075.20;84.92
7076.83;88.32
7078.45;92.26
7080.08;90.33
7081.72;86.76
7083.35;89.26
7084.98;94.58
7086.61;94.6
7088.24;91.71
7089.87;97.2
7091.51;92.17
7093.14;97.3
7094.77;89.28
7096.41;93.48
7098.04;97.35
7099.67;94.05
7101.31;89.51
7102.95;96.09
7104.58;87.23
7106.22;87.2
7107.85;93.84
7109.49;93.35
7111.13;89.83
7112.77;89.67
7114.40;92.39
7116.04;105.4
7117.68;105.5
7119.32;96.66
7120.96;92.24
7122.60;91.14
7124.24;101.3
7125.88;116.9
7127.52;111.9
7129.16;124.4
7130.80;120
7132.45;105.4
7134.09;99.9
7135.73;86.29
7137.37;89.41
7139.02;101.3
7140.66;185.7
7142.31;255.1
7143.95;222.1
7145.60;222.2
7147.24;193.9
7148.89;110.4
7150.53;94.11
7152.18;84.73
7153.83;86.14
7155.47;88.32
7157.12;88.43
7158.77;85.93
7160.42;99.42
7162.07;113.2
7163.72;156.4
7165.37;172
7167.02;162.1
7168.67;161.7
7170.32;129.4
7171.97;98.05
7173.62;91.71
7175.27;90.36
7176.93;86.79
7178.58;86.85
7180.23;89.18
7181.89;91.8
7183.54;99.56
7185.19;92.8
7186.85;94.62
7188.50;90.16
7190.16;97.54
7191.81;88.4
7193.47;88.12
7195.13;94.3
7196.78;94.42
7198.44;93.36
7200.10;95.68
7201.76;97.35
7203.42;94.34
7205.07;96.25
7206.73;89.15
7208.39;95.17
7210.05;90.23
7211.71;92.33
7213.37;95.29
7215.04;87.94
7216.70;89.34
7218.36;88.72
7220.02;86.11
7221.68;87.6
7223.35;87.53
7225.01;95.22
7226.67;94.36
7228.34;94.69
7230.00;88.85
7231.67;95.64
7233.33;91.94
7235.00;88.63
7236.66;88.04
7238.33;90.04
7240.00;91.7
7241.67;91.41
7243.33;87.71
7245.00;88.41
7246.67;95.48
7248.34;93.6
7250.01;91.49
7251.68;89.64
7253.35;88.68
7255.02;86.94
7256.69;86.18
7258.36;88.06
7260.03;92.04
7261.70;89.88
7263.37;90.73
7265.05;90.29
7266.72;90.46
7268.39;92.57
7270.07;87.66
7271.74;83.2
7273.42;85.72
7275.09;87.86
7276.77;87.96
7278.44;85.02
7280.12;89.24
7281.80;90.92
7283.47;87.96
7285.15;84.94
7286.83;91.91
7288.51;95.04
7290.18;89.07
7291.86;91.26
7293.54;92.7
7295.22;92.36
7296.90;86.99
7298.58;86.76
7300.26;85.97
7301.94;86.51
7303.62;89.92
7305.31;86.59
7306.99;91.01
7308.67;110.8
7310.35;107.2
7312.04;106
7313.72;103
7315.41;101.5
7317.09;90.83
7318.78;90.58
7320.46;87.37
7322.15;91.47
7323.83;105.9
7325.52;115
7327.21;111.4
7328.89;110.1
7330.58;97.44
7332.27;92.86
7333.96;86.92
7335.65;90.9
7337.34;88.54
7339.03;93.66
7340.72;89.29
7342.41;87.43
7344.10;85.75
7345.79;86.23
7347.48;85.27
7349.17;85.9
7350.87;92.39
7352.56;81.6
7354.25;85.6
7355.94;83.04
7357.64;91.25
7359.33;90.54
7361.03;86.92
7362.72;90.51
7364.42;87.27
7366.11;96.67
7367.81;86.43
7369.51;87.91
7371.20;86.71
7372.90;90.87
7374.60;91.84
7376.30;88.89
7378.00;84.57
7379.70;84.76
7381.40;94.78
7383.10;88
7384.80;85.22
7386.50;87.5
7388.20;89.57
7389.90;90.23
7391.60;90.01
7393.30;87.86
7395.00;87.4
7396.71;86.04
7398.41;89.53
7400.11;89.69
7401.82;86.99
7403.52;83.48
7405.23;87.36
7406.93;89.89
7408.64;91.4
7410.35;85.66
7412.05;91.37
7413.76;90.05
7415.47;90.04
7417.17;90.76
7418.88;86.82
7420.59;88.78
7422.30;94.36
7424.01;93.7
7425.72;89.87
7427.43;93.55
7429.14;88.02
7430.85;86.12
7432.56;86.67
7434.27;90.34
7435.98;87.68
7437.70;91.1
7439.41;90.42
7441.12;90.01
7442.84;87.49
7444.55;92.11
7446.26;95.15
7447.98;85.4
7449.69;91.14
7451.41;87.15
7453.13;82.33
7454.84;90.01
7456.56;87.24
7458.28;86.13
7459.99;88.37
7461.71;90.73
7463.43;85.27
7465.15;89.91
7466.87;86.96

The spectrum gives -0.10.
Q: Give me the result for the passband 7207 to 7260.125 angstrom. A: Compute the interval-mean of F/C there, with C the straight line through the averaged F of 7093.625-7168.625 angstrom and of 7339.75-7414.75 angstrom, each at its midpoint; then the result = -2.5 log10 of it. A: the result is 0.15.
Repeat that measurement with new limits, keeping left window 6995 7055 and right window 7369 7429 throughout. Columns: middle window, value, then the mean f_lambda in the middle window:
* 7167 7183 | -0.17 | 106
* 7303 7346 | -0.08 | 96.2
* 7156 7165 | -0.22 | 111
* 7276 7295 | 0.00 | 89.8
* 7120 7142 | -0.23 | 113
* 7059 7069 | 0.03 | 89.4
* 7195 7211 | -0.04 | 94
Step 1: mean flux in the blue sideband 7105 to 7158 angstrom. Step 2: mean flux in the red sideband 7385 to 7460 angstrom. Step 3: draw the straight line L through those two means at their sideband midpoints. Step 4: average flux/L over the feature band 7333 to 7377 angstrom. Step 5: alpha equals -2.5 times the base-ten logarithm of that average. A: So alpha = 0.08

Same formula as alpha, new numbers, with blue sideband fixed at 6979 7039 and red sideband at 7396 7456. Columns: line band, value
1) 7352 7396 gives 0.01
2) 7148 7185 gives -0.19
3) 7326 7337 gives -0.10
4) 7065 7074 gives 0.07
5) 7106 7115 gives -0.01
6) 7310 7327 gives -0.12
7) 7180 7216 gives -0.03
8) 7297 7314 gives -0.06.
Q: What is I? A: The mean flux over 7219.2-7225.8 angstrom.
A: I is 89.1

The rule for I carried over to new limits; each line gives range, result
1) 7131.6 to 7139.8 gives 96.4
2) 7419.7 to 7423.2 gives 91.5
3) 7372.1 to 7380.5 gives 88.1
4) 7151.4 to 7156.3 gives 86.5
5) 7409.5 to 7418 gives 89.7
